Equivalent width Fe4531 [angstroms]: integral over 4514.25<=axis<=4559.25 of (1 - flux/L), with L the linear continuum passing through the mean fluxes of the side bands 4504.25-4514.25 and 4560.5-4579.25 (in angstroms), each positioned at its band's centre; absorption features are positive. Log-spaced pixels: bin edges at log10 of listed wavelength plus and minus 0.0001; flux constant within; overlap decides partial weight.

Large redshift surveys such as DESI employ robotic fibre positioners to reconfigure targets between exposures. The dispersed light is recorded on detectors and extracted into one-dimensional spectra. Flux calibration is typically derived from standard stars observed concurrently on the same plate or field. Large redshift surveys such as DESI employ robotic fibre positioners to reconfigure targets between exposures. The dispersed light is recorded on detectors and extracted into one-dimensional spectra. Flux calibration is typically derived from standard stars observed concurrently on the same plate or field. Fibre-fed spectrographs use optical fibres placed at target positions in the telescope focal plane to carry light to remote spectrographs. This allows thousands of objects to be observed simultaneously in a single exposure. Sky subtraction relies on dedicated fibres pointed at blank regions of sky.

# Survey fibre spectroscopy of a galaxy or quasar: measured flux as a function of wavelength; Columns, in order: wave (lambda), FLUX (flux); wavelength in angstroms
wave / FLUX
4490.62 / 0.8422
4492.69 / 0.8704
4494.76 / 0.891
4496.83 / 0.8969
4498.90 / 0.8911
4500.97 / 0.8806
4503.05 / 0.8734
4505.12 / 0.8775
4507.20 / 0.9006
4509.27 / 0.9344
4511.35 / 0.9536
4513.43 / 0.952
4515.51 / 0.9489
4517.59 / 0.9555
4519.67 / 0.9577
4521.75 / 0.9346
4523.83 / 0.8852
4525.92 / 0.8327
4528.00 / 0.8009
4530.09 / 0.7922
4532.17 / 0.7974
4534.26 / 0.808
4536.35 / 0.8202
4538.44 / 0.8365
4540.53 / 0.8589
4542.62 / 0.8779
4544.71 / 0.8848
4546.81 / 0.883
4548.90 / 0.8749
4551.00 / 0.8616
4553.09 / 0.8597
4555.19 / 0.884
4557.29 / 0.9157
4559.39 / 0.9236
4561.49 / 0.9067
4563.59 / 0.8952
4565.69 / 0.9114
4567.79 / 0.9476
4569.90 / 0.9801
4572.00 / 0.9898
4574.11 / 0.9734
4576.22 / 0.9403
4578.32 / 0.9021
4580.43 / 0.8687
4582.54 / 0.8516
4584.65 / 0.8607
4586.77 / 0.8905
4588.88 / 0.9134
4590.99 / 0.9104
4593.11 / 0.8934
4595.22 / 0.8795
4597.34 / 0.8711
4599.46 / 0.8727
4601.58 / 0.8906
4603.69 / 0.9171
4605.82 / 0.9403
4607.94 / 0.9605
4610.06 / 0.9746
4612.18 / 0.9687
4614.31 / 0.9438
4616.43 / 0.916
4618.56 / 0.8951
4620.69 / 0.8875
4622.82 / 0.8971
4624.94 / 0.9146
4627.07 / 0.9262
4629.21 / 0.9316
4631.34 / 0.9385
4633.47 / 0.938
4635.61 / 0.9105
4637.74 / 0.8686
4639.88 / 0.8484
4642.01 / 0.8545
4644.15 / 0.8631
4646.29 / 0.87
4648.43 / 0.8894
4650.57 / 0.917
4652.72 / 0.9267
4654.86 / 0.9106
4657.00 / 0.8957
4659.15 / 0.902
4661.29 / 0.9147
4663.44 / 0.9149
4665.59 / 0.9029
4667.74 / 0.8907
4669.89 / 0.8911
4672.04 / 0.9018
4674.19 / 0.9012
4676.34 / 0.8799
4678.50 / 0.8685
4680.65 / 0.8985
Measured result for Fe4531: 2.9 angstroms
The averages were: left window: 0.923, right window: 0.939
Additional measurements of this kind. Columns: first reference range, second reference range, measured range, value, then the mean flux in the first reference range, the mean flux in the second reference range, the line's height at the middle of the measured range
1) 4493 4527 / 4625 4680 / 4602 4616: -0.7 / 0.909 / 0.899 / 0.902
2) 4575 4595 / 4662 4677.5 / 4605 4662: -1.0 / 0.893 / 0.897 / 0.895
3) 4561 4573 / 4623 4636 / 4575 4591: 0.8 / 0.94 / 0.925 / 0.936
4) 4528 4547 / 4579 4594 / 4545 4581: -2.2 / 0.836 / 0.884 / 0.861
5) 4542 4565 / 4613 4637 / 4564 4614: -0.8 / 0.888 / 0.918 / 0.903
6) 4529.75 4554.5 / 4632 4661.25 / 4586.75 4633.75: -2.1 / 0.849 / 0.894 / 0.878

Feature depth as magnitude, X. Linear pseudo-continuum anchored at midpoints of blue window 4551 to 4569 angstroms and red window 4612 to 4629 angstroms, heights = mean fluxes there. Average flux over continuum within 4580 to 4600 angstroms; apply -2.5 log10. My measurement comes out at 0.034 mag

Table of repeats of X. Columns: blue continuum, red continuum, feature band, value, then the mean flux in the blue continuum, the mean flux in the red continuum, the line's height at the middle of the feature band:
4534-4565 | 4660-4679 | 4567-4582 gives -0.07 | 0.875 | 0.897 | 0.879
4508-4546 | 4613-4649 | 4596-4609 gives -0.02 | 0.88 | 0.9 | 0.895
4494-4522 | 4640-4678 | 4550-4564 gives 0.02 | 0.918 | 0.894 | 0.91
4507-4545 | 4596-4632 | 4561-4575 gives -0.05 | 0.88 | 0.92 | 0.899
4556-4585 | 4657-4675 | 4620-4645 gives 0.01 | 0.92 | 0.902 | 0.908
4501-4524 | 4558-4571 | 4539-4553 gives 0.07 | 0.924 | 0.928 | 0.927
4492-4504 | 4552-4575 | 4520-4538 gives 0.08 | 0.884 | 0.926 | 0.904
